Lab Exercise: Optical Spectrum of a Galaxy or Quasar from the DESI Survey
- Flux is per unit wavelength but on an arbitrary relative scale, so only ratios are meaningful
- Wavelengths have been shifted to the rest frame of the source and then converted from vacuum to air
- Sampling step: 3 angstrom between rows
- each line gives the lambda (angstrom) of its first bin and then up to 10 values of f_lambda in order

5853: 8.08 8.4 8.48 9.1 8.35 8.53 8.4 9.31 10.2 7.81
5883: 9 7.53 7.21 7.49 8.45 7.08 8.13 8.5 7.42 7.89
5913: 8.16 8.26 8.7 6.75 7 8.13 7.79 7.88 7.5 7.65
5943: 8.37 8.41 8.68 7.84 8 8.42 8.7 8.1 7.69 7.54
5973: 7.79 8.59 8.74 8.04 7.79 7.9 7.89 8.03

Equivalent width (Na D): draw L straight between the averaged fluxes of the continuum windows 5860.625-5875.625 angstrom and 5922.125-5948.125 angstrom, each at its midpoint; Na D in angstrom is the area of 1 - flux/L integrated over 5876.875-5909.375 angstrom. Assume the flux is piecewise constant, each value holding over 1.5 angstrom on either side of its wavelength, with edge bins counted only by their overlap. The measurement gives 1.6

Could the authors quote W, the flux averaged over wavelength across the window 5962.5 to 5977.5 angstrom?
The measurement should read 7.94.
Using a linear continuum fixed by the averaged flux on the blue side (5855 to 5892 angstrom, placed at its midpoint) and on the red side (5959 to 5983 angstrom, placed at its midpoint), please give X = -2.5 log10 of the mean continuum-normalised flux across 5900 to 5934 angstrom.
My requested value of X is 0.06 mag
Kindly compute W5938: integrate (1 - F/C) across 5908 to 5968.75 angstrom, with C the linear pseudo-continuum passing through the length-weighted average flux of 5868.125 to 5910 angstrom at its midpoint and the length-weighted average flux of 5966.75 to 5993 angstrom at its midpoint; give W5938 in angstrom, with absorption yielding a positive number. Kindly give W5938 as 0.8 angstrom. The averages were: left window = 8.19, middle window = 7.99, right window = 8.01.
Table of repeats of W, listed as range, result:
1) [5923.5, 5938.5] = 7.66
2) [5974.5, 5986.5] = 8.29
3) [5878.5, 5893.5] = 7.81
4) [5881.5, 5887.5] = 8.27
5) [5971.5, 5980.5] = 8.37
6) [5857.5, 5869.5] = 8.62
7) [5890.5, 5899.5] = 7.67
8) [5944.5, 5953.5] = 8.31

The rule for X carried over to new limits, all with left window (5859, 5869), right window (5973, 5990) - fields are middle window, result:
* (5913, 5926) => 0.09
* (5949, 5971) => 0.02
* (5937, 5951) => 0.02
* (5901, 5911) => 0.07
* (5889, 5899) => 0.12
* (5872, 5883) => -0.06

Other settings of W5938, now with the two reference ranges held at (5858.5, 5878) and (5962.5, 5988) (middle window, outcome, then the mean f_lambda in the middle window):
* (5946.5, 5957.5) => 0.00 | 8.22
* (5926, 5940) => 0.99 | 7.78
